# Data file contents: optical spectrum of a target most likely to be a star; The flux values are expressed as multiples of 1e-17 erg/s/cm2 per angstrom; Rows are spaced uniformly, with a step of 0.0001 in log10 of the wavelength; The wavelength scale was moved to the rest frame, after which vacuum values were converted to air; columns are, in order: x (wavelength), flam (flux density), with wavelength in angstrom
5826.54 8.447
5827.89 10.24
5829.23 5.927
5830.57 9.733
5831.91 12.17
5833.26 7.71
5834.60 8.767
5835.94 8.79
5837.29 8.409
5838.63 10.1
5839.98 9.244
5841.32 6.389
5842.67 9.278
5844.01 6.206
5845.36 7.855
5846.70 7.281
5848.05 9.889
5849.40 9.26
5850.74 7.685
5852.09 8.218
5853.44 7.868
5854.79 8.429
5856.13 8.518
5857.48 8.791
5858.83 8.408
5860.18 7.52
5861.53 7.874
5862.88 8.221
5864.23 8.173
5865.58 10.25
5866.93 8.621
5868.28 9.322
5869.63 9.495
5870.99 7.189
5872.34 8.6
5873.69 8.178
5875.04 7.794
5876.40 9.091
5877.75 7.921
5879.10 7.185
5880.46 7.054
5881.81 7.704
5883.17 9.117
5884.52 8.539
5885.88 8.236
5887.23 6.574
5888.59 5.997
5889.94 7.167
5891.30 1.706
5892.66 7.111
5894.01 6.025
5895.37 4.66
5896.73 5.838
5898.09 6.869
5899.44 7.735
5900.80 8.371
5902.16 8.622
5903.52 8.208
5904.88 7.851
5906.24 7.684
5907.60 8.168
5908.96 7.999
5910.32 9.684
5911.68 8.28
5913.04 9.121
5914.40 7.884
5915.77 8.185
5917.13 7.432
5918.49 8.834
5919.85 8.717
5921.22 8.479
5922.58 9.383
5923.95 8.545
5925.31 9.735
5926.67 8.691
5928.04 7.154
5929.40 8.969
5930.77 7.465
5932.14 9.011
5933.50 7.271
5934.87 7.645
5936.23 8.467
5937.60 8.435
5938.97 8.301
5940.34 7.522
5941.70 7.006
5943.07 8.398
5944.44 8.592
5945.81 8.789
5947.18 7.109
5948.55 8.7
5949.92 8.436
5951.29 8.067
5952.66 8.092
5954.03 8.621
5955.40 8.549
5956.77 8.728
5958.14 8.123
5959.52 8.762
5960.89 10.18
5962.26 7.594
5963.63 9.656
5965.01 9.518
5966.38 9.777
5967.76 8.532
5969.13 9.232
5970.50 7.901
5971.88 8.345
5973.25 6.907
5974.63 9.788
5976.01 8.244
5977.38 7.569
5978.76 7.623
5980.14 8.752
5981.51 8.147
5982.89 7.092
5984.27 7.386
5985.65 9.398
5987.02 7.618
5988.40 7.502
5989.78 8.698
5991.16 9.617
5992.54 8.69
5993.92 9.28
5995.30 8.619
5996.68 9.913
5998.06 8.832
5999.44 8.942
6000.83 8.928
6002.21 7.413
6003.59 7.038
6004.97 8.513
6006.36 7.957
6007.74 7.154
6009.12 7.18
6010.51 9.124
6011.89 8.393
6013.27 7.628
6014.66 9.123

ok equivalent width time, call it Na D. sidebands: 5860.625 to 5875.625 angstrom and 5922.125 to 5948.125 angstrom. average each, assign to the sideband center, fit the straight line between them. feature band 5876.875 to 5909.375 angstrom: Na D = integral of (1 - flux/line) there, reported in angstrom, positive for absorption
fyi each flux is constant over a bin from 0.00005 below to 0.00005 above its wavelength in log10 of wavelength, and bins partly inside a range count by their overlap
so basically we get 4.7 angstrom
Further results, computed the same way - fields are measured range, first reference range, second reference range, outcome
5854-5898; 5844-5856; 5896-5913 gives 2.4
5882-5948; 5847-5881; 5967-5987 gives 3.7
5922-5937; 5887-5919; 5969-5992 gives -1.5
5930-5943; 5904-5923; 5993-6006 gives 0.8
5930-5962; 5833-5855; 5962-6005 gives 0.7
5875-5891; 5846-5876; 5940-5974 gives 1.7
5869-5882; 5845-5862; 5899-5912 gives 0.4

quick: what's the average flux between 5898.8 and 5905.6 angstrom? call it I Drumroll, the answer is 8.15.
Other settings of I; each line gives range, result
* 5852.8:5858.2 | 8.41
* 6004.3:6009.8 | 7.7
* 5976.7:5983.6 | 7.83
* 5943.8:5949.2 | 8.29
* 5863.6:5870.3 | 9.18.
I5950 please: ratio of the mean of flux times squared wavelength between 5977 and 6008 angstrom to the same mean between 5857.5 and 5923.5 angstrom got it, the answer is 1.09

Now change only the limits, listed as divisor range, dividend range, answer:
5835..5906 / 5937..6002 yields 1.11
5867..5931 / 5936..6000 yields 1.10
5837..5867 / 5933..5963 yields 1.02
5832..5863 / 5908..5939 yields 1.03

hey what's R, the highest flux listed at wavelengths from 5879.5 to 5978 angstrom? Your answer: 10.18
